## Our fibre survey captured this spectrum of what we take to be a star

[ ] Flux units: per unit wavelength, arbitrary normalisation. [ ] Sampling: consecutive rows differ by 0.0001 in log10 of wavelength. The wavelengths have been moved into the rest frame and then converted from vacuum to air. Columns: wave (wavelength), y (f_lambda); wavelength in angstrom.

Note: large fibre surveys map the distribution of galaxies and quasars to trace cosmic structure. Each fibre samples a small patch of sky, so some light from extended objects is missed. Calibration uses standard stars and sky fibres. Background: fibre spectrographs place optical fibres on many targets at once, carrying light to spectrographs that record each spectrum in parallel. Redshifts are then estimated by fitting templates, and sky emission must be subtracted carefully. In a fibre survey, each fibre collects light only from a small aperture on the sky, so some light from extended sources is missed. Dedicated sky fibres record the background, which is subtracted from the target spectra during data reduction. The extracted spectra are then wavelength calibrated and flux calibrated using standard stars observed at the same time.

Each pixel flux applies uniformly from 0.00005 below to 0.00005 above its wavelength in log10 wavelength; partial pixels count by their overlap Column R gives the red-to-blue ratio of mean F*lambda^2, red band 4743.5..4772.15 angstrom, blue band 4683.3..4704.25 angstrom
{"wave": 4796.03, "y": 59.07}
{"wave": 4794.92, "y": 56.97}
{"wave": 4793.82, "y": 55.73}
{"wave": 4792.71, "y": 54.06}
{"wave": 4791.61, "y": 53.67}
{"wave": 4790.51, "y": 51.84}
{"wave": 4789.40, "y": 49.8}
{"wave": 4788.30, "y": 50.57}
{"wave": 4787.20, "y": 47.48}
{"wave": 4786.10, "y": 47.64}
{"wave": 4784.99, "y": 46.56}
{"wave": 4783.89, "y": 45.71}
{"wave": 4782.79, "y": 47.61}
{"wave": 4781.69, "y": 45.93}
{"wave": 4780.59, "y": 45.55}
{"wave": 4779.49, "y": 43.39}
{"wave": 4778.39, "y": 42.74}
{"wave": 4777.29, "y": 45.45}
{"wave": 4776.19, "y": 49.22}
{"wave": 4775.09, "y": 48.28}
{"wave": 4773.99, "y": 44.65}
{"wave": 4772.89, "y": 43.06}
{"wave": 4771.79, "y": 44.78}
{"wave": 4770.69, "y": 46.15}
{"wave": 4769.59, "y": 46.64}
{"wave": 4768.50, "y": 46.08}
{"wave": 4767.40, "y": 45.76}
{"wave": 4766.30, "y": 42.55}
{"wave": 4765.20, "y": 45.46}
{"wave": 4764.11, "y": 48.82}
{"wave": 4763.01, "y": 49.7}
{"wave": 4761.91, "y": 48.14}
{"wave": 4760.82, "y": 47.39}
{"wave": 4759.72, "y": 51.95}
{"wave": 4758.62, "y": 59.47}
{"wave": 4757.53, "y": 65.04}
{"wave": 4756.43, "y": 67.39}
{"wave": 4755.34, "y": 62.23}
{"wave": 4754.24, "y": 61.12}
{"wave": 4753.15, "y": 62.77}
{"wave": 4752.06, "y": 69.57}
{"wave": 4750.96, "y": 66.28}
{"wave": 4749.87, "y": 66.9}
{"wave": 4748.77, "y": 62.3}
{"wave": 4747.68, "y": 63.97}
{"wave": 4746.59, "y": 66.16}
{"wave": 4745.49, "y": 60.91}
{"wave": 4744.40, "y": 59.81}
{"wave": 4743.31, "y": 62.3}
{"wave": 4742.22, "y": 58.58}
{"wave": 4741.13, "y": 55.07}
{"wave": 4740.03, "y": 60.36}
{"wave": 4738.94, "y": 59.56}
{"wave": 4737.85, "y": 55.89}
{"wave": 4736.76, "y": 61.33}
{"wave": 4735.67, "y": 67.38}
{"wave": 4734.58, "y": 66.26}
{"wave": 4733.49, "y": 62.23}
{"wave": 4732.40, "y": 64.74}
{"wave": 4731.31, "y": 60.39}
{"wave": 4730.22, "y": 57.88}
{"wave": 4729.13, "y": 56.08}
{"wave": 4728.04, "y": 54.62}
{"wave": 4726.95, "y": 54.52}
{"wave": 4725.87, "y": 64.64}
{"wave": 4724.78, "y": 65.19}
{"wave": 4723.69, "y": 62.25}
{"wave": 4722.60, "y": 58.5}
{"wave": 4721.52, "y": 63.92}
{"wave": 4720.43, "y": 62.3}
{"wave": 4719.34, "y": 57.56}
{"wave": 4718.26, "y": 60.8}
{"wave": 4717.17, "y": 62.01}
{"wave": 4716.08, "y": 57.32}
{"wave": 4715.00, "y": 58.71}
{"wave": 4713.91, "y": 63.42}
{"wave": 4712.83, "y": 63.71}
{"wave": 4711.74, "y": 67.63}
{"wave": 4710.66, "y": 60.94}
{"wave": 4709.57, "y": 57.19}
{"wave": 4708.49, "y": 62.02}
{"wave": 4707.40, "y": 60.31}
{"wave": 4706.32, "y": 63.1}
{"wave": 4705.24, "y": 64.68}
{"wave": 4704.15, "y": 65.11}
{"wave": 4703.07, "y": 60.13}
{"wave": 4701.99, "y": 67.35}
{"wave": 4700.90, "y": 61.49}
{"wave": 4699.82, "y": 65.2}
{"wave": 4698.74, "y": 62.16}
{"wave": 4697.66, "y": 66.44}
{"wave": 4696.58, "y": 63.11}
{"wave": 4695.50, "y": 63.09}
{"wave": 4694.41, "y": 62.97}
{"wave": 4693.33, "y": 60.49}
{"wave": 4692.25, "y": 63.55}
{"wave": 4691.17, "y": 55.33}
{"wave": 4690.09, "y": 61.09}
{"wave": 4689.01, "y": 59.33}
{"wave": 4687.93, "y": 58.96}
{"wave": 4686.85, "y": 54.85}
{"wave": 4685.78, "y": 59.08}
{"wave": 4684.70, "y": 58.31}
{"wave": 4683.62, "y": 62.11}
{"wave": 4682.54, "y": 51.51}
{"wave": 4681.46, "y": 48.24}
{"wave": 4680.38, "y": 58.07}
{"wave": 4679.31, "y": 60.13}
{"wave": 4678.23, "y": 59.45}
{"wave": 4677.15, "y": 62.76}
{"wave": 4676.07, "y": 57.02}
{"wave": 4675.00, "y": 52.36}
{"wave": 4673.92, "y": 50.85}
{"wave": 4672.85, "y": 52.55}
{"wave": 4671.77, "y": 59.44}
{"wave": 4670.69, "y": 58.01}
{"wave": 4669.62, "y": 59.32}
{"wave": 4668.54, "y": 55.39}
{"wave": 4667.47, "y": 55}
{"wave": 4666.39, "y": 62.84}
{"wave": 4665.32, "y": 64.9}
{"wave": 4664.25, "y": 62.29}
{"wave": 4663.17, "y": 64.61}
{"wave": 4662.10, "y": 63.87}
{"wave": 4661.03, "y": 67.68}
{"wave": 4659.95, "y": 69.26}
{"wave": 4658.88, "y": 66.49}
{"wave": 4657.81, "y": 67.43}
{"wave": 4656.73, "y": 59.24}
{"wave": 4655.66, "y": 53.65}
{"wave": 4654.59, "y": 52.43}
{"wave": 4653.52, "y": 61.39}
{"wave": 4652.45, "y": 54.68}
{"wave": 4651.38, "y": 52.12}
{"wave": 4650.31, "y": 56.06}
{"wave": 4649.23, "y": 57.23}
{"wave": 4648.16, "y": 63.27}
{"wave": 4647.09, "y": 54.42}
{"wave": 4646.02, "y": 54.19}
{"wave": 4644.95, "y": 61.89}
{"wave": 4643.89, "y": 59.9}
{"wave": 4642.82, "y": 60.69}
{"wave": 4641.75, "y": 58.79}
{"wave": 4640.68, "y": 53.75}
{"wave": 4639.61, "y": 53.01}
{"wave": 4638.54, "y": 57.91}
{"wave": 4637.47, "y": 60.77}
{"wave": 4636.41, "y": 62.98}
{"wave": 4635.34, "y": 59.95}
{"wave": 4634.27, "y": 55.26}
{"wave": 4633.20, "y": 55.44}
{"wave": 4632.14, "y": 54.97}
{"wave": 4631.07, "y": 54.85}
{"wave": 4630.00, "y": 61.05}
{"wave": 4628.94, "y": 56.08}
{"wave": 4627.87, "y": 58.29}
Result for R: 0.9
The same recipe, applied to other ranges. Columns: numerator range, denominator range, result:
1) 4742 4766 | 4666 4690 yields 1.07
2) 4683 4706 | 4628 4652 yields 1.10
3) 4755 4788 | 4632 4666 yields 0.86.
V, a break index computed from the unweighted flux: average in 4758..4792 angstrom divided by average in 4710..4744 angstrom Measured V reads 0.8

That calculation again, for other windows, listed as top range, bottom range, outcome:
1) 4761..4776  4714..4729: 0.77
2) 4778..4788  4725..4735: 0.76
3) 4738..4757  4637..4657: 1.10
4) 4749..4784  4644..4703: 0.87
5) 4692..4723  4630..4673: 1.05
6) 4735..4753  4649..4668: 1.03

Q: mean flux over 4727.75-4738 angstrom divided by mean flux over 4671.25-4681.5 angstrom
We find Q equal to 1.08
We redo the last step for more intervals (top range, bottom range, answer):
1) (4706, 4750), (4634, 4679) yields 1.04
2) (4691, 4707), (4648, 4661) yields 1.06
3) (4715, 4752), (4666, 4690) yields 1.07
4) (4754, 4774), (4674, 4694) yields 0.88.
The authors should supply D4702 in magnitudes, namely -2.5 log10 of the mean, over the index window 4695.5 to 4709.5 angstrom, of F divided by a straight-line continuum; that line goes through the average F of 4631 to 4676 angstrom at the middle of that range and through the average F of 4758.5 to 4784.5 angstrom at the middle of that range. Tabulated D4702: -0.18 mag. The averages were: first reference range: 58.6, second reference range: 46.6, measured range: 63.2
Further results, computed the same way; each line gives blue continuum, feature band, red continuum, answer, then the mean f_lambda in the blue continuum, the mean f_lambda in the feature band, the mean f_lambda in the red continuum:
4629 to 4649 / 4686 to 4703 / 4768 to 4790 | -0.157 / 57.9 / 61.6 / 46.4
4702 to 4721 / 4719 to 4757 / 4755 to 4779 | -0.112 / 61.7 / 61.8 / 49.5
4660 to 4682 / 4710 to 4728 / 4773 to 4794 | -0.131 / 59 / 61.2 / 48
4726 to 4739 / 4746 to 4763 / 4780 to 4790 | -0.113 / 60.3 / 61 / 47.4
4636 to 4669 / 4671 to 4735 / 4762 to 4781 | -0.126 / 59.6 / 60.2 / 45.8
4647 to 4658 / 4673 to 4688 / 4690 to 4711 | 0.068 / 57.2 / 56.5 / 62.3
